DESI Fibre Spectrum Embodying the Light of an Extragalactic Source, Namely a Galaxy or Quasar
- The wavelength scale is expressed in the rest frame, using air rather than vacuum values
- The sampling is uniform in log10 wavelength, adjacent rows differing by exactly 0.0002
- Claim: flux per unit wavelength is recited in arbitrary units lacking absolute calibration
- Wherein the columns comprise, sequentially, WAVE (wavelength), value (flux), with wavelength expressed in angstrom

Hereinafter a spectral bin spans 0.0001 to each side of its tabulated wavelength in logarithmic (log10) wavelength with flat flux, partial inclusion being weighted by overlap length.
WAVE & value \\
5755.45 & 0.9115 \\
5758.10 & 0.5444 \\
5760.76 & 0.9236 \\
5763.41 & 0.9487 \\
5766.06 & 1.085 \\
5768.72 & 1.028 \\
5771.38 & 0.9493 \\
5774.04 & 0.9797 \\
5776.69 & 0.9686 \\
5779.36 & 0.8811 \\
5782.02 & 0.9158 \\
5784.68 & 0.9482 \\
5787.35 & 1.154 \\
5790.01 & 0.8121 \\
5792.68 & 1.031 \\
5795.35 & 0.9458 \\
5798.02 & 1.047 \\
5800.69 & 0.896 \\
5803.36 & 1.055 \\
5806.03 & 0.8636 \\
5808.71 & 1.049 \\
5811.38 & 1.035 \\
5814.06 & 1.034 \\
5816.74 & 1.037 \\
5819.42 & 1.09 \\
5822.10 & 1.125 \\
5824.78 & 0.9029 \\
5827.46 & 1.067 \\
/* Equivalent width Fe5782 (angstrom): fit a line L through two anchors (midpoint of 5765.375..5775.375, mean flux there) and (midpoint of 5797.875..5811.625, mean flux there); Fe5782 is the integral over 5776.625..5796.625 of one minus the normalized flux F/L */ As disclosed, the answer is 0.8 angstrom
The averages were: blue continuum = 1.01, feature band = 0.956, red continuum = 0.983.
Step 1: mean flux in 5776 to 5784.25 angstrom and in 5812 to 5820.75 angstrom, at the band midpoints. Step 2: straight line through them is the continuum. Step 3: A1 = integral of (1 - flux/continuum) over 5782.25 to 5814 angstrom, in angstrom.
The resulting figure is 0.0 angstrom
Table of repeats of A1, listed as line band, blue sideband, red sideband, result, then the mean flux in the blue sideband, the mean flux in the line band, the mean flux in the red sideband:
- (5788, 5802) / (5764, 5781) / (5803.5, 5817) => 0.5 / 0.979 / 0.957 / 1.01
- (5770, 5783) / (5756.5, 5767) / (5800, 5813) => -0.5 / 0.869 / 0.94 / 0.985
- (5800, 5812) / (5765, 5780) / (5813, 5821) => 0.7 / 0.984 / 0.981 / 1.06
